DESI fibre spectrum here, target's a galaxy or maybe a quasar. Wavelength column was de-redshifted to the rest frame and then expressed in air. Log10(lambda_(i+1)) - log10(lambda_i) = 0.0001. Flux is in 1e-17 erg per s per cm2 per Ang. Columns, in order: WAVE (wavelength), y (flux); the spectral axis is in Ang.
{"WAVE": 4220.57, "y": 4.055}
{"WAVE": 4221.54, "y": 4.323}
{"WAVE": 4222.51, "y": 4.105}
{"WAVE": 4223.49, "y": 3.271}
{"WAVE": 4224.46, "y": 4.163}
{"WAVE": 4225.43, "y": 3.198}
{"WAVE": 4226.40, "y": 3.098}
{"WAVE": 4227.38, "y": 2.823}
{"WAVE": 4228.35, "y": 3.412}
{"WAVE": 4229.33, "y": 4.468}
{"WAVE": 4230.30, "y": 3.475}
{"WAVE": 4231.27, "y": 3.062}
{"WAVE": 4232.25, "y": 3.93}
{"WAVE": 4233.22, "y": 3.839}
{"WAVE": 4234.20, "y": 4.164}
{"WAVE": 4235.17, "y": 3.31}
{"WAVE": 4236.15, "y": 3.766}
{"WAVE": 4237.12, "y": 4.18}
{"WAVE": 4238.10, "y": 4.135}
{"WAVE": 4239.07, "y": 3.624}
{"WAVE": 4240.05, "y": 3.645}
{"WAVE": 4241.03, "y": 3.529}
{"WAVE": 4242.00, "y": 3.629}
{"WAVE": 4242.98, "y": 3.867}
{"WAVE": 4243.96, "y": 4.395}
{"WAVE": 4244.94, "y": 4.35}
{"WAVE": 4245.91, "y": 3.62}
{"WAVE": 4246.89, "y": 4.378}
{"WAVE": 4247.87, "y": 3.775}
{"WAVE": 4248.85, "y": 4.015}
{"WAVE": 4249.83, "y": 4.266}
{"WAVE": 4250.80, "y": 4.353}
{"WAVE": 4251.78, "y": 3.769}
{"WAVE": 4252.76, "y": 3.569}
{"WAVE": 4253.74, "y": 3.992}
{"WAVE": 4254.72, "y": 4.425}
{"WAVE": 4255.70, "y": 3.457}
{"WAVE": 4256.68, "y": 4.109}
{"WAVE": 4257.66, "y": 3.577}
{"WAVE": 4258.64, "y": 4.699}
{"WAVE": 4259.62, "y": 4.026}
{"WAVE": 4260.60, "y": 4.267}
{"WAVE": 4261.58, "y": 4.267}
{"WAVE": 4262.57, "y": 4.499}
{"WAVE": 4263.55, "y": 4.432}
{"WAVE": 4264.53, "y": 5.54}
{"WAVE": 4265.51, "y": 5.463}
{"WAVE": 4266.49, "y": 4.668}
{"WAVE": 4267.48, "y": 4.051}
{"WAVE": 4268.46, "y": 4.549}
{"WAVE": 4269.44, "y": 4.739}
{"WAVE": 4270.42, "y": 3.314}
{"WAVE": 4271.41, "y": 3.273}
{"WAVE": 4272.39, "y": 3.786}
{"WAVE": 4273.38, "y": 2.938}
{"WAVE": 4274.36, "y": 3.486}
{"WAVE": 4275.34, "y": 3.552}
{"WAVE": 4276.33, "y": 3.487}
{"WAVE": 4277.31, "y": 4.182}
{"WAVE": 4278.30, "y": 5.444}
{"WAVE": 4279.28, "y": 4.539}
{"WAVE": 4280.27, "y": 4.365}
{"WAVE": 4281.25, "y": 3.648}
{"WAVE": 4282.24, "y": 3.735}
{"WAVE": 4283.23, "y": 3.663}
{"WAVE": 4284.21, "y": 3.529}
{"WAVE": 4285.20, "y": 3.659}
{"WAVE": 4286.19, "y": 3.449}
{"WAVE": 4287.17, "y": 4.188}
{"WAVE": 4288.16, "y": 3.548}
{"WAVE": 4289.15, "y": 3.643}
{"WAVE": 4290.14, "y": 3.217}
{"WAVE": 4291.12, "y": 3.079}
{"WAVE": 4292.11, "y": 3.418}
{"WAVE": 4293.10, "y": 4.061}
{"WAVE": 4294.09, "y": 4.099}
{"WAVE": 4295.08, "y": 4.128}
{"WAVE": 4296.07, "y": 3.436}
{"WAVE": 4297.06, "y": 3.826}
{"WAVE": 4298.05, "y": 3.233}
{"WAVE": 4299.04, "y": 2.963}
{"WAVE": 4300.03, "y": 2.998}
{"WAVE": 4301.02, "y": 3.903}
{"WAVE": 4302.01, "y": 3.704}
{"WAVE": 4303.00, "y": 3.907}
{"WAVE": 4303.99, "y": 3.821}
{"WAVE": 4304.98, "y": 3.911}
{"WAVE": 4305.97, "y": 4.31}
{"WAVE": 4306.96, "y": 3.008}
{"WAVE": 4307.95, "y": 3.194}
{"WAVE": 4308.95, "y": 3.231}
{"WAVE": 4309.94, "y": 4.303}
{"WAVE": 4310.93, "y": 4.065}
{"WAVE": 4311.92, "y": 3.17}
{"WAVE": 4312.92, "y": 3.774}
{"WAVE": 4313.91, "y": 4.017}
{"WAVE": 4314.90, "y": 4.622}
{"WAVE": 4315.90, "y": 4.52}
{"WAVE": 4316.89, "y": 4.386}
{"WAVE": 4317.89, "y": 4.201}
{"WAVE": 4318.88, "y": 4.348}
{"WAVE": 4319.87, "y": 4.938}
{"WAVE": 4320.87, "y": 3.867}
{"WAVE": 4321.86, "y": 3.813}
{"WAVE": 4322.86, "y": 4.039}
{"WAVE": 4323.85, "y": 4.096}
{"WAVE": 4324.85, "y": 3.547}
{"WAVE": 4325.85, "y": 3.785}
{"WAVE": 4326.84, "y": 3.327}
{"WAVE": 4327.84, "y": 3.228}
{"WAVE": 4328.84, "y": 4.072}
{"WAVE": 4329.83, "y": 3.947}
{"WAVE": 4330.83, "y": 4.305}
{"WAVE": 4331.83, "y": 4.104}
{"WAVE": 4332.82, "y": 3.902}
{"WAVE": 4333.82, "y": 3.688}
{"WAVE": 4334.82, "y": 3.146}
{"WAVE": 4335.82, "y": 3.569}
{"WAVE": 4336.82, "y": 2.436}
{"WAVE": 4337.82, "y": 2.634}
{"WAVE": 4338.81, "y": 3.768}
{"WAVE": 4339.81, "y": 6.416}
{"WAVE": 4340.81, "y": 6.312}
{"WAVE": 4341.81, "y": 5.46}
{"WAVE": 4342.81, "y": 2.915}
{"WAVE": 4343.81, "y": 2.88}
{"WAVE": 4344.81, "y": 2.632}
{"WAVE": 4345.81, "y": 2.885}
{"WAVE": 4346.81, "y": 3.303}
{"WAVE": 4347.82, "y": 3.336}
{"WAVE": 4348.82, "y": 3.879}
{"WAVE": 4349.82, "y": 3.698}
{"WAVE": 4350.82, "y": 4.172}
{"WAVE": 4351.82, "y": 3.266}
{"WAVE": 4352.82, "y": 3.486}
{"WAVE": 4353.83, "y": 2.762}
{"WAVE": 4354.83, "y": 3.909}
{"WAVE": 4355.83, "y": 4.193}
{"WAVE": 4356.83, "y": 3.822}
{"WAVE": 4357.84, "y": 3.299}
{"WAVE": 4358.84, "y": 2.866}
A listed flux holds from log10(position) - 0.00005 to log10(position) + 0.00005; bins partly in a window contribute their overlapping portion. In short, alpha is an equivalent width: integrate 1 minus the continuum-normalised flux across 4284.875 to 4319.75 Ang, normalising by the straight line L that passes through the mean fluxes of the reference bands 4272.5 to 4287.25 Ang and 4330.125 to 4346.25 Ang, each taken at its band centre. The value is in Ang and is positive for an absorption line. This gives 0.6 Ang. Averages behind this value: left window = 3.85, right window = 3.82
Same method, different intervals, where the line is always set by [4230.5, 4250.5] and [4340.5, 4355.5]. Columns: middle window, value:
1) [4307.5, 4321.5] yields -1.3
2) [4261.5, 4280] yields -2.0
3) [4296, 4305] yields 0.4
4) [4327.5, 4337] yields -0.1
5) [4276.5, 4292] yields -0.3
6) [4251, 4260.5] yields -0.4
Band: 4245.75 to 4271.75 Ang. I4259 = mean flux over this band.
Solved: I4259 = 4.2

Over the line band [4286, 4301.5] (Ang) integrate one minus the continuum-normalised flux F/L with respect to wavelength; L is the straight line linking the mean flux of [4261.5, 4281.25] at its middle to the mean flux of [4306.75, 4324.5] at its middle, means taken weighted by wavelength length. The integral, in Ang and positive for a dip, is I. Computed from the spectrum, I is 2.0 Ang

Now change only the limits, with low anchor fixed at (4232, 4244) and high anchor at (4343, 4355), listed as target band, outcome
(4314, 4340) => -3.8 Ang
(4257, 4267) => -2.2 Ang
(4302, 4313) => -0.6 Ang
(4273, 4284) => -0.8 Ang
